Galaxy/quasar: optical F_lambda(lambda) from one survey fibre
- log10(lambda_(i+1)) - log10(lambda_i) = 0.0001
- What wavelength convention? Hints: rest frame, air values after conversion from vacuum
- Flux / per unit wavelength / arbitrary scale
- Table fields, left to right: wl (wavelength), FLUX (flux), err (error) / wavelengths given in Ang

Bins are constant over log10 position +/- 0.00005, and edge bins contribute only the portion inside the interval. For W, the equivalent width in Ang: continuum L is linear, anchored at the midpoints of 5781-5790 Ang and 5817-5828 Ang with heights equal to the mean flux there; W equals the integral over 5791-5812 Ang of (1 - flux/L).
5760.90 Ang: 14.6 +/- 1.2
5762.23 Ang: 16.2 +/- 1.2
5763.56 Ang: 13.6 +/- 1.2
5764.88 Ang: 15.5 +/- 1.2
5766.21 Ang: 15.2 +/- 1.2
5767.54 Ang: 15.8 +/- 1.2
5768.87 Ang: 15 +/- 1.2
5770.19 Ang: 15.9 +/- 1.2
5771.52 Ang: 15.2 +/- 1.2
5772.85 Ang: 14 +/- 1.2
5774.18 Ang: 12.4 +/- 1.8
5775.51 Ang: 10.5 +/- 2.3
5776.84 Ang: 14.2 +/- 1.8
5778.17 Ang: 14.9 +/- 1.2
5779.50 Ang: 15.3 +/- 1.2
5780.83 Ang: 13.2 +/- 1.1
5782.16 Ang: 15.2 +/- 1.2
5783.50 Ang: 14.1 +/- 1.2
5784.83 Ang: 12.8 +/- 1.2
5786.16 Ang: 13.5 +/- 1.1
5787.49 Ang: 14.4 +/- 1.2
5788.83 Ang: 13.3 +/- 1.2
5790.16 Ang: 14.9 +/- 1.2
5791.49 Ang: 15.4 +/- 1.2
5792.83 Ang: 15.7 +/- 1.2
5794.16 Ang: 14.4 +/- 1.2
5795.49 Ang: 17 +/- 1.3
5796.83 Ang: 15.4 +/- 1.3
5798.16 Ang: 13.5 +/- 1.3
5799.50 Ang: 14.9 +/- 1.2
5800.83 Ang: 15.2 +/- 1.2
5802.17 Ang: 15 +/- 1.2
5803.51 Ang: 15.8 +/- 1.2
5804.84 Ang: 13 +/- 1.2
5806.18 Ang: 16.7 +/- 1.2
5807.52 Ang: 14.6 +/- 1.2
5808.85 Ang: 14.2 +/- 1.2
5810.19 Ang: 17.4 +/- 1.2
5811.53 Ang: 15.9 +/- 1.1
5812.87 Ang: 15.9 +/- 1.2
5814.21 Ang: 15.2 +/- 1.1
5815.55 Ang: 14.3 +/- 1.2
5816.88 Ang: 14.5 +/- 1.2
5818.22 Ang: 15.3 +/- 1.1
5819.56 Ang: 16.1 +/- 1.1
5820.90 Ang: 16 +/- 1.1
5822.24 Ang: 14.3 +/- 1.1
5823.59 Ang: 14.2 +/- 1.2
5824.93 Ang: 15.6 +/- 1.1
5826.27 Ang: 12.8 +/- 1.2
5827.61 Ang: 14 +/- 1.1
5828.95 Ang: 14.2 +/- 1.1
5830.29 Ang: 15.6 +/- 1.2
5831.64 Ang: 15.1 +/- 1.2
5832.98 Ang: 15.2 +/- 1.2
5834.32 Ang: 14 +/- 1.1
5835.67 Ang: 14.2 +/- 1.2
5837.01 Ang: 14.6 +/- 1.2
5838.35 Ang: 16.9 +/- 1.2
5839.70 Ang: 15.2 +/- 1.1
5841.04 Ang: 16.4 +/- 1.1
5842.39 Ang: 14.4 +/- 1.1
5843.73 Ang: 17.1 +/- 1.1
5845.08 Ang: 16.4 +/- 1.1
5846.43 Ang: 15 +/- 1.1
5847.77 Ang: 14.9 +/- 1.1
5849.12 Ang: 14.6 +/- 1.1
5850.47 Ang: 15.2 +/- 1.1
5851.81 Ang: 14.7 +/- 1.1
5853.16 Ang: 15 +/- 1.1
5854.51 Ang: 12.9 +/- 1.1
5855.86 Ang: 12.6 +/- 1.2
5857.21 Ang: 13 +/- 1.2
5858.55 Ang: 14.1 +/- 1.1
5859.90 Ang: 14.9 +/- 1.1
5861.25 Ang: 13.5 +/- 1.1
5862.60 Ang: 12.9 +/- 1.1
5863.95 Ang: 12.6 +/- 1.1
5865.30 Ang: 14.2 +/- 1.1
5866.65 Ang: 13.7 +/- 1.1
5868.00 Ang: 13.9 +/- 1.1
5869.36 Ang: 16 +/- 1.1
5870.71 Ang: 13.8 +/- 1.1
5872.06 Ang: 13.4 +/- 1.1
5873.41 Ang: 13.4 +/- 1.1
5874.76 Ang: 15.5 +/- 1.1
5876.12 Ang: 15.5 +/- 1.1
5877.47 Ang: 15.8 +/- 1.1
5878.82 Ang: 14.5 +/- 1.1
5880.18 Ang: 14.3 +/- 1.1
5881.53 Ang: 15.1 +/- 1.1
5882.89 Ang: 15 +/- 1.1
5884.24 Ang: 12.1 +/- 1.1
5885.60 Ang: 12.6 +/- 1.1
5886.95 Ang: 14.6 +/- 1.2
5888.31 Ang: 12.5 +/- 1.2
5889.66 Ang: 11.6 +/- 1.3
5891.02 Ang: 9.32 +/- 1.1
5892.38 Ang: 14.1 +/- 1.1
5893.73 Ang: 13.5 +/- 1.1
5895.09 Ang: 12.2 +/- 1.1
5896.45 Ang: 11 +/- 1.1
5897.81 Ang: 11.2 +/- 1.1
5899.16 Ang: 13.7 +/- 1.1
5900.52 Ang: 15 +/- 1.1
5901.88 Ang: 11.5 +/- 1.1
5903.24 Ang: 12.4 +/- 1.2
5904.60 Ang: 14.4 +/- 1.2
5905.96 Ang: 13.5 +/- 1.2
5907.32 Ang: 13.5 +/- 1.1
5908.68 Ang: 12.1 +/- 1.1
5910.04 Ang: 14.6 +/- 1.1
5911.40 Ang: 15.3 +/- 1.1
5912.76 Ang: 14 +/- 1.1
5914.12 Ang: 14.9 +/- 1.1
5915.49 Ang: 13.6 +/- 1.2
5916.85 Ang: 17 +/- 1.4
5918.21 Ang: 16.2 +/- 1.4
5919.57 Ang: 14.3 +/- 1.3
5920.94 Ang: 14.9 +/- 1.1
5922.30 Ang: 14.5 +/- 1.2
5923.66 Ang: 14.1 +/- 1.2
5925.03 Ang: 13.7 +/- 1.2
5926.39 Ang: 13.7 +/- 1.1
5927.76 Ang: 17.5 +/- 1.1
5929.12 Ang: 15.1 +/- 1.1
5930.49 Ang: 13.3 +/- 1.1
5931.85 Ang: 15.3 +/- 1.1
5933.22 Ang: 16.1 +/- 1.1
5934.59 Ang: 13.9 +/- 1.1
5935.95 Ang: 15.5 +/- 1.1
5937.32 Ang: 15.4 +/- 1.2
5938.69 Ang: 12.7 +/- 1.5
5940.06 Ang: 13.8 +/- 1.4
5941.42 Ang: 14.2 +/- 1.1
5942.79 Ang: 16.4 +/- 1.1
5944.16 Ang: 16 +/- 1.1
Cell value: -1.4 Ang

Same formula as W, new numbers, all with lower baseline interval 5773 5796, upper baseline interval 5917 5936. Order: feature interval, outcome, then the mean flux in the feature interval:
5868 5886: 0.31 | 14.4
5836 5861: -0.61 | 14.9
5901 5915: 1.11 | 13.6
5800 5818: -1.15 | 15.2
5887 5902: 2.32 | 12.5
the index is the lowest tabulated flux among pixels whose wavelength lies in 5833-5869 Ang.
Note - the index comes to 12.6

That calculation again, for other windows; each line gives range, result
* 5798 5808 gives 13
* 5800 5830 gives 12.8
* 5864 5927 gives 9.32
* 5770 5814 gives 10.5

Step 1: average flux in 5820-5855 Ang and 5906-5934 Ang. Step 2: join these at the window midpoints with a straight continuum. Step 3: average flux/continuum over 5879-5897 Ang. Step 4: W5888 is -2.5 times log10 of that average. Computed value 0.141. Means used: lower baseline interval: 15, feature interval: 13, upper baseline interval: 14.7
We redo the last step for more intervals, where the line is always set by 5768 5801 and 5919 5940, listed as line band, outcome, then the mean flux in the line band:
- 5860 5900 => 0.08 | 13.5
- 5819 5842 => -0.03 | 14.9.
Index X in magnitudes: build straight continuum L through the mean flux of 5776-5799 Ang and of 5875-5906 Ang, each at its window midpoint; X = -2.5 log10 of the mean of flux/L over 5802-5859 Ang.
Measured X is -0.07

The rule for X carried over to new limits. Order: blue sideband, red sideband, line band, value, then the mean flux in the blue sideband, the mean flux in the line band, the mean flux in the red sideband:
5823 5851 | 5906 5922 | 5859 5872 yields 0.07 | 15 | 13.9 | 14.5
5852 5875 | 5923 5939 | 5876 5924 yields 0.05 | 13.8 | 13.7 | 14.7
